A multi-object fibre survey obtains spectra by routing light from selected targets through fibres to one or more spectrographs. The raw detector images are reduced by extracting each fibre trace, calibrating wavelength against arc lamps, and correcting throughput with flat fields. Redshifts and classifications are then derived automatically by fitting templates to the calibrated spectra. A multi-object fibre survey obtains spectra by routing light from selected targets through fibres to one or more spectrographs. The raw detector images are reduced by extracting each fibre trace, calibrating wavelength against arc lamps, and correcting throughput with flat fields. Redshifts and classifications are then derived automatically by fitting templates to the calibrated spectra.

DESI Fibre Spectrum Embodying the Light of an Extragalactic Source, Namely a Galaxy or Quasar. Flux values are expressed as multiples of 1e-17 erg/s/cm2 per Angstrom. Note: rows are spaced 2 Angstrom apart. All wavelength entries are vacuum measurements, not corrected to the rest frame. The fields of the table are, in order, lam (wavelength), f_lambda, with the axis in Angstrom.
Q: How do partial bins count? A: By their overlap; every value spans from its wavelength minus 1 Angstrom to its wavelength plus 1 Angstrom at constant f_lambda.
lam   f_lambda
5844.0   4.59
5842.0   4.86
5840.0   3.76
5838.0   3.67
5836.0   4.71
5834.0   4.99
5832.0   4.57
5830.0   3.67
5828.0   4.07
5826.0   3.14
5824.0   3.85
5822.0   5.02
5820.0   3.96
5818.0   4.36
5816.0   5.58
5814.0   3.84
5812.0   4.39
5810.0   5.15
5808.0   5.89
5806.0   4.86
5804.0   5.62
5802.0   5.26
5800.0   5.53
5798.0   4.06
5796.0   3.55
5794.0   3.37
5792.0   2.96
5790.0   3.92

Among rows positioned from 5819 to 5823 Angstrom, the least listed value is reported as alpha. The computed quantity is 3.96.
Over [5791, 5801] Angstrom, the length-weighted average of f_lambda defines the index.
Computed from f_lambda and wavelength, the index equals 3.89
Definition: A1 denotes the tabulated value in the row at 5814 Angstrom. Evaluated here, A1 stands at 3.84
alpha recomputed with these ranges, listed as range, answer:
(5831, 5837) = 4.57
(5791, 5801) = 2.96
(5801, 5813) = 4.39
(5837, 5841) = 3.67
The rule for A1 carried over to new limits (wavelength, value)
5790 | 3.92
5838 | 3.67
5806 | 4.86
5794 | 3.37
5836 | 4.71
